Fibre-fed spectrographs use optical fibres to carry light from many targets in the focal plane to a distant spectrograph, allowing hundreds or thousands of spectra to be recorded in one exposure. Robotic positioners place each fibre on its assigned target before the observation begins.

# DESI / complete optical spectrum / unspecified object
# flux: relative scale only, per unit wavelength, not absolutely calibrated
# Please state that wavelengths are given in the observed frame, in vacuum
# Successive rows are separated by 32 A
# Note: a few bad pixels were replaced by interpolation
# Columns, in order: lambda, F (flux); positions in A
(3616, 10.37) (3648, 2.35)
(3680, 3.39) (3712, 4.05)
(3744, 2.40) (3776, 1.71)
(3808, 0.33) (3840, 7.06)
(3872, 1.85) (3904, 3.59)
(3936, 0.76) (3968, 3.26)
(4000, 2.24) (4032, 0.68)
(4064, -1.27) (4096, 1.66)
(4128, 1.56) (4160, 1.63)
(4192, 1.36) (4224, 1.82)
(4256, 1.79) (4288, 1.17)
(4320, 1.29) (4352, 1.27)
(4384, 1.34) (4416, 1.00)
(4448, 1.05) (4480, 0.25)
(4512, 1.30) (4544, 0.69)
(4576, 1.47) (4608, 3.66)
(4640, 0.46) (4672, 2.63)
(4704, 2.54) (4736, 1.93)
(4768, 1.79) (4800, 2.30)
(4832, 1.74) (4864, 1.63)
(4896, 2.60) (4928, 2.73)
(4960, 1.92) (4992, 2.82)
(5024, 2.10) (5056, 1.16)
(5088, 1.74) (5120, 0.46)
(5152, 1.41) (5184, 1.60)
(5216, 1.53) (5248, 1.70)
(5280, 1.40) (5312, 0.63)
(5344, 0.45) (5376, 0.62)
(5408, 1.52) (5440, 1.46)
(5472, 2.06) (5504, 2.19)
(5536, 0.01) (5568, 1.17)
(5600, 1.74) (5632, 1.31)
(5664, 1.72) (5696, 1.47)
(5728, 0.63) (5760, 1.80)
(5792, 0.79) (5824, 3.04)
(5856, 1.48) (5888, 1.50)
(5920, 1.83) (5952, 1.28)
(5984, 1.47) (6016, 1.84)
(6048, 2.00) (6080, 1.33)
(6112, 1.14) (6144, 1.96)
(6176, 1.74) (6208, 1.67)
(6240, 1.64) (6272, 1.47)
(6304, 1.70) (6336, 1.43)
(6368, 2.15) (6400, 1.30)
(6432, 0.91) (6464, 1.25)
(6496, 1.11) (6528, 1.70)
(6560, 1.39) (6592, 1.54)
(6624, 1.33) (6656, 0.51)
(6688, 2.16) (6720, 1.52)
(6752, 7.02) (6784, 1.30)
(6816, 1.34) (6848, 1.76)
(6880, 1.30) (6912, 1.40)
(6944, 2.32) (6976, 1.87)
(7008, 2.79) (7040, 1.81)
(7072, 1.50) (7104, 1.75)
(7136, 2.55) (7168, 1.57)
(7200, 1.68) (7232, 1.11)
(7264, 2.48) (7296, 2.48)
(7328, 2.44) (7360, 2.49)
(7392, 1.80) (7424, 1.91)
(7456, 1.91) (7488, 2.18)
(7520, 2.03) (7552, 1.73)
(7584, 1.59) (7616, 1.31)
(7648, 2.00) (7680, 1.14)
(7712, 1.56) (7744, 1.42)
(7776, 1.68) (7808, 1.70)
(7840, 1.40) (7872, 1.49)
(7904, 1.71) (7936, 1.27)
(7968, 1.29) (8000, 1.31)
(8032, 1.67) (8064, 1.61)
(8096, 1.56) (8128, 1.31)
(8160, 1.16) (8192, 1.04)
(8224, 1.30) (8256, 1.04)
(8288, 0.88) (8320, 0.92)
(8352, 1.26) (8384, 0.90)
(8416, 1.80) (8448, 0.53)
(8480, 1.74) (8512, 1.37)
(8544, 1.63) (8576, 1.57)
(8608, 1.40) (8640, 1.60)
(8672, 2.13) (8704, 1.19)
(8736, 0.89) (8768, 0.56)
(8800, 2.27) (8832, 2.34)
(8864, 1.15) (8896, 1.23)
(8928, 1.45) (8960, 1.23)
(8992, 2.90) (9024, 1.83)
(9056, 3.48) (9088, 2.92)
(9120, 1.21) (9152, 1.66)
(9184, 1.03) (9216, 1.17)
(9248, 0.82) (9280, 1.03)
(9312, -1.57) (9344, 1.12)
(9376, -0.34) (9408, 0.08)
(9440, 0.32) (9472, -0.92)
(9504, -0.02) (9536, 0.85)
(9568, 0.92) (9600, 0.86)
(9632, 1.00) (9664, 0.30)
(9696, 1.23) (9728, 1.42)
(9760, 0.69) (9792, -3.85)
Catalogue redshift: 0.81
